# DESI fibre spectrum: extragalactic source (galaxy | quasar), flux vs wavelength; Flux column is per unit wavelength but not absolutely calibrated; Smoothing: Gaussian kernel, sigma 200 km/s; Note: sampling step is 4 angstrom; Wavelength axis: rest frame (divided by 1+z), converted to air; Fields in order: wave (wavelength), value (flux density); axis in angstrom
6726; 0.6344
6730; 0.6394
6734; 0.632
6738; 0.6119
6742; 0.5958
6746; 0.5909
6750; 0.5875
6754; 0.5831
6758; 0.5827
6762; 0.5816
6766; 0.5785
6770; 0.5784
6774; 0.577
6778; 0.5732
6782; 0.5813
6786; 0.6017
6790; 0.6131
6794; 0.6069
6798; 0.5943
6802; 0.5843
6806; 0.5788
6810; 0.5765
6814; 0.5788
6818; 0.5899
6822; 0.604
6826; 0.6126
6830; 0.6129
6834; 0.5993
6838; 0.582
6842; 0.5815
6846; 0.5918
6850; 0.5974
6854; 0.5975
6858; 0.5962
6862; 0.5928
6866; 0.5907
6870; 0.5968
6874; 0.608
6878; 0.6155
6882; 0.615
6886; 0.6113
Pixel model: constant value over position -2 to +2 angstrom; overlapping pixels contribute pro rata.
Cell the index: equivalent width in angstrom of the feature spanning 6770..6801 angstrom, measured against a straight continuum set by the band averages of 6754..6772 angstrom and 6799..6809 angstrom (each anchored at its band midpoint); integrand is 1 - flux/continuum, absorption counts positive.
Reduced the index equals -0.52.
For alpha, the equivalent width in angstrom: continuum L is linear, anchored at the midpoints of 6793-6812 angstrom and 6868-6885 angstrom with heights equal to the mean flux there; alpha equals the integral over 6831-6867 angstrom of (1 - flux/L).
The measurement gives 0.49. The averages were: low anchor 0.587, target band 0.593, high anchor 0.609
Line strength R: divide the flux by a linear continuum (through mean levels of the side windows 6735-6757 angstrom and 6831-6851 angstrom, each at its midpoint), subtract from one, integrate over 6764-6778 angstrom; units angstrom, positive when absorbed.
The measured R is 0.4 angstrom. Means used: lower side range 0.595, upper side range 0.591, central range 0.577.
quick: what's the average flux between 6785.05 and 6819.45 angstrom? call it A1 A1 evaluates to 0.591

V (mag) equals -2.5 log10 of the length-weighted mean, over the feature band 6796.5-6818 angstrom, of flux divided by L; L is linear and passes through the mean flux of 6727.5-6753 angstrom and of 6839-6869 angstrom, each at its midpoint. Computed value 0.030 mag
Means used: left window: 0.609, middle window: 0.583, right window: 0.592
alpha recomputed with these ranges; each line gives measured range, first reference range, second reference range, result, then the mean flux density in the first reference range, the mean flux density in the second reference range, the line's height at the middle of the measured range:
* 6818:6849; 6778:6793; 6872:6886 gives 0.37 angstrom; 0.596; 0.613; 0.604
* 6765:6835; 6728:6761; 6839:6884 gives 1.05 angstrom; 0.602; 0.598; 0.6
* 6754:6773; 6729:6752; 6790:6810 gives 0.68 angstrom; 0.608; 0.592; 0.602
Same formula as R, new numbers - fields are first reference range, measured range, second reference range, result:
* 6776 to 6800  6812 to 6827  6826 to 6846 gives 0.0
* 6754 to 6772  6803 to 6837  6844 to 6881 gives -0.1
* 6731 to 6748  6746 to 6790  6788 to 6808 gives 1.3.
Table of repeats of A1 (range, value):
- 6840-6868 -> 0.593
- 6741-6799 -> 0.588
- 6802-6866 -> 0.592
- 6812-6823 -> 0.59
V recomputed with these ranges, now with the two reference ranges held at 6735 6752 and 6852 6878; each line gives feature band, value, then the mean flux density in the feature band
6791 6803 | 0.002 mag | 0.598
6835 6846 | 0.024 mag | 0.585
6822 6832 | -0.022 mag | 0.611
